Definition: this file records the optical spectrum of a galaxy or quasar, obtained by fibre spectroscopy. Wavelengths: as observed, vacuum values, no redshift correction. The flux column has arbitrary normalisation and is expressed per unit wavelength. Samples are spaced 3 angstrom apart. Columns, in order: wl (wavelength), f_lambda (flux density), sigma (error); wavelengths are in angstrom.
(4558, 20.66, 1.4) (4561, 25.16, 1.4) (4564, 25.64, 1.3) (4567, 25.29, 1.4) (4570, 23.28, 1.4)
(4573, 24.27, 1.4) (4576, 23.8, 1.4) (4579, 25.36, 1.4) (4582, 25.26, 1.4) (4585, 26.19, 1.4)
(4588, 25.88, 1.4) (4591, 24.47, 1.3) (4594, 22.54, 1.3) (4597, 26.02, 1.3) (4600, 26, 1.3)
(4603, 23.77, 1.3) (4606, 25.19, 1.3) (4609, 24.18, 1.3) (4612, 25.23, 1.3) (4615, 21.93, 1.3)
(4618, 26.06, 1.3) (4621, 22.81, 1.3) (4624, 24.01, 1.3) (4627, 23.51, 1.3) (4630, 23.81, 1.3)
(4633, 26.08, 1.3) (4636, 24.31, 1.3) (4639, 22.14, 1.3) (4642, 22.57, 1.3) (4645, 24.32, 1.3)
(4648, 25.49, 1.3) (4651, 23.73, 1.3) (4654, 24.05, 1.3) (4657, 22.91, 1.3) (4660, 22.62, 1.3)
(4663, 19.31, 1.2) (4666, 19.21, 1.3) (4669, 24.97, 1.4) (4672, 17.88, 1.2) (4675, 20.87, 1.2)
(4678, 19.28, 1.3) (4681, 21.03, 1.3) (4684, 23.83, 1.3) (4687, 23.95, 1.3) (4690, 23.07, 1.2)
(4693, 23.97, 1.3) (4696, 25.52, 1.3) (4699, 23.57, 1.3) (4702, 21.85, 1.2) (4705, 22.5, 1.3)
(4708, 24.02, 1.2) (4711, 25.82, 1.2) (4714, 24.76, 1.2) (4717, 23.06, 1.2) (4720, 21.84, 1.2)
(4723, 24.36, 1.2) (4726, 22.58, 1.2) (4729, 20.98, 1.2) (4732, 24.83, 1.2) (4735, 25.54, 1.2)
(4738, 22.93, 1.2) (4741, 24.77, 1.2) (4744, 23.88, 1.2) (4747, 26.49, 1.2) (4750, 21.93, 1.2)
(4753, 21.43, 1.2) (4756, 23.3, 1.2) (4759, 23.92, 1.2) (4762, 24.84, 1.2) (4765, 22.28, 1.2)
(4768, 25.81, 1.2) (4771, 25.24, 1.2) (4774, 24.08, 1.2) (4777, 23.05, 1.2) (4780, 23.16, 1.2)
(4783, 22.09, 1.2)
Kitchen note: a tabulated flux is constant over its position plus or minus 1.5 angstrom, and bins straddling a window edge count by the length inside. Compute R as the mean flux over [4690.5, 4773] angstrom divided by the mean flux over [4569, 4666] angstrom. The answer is 0.99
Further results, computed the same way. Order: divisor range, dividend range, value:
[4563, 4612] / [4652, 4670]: 0.89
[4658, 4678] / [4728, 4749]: 1.17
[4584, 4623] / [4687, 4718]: 0.97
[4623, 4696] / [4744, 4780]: 1.04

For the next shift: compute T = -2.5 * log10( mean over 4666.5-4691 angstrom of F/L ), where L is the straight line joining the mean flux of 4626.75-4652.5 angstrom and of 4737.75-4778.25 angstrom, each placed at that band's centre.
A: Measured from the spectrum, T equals 0.11 mag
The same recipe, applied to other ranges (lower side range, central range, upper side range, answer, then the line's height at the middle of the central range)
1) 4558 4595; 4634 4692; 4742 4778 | 0.085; 24.3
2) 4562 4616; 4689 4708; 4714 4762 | 0.017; 23.9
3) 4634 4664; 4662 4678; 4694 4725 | 0.151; 23.4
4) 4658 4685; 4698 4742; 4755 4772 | -0.040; 22.7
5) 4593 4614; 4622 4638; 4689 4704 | 0.006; 24.4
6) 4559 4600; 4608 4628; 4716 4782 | 0.027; 24.6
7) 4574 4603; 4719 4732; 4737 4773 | 0.063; 24.1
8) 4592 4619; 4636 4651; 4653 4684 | -0.054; 22.6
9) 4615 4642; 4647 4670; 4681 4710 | 0.048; 23.7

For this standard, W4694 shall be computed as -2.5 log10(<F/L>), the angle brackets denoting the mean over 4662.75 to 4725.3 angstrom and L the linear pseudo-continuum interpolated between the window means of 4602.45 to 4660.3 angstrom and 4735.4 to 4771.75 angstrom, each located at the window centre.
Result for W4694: 0.06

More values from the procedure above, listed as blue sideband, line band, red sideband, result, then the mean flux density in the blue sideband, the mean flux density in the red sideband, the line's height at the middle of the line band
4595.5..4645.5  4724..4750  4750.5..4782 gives -0.01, 24.2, 23.6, 23.7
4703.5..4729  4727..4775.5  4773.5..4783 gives -0.03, 23.5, 23.2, 23.3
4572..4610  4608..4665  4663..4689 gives -0.03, 24.9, 21.3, 22.9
